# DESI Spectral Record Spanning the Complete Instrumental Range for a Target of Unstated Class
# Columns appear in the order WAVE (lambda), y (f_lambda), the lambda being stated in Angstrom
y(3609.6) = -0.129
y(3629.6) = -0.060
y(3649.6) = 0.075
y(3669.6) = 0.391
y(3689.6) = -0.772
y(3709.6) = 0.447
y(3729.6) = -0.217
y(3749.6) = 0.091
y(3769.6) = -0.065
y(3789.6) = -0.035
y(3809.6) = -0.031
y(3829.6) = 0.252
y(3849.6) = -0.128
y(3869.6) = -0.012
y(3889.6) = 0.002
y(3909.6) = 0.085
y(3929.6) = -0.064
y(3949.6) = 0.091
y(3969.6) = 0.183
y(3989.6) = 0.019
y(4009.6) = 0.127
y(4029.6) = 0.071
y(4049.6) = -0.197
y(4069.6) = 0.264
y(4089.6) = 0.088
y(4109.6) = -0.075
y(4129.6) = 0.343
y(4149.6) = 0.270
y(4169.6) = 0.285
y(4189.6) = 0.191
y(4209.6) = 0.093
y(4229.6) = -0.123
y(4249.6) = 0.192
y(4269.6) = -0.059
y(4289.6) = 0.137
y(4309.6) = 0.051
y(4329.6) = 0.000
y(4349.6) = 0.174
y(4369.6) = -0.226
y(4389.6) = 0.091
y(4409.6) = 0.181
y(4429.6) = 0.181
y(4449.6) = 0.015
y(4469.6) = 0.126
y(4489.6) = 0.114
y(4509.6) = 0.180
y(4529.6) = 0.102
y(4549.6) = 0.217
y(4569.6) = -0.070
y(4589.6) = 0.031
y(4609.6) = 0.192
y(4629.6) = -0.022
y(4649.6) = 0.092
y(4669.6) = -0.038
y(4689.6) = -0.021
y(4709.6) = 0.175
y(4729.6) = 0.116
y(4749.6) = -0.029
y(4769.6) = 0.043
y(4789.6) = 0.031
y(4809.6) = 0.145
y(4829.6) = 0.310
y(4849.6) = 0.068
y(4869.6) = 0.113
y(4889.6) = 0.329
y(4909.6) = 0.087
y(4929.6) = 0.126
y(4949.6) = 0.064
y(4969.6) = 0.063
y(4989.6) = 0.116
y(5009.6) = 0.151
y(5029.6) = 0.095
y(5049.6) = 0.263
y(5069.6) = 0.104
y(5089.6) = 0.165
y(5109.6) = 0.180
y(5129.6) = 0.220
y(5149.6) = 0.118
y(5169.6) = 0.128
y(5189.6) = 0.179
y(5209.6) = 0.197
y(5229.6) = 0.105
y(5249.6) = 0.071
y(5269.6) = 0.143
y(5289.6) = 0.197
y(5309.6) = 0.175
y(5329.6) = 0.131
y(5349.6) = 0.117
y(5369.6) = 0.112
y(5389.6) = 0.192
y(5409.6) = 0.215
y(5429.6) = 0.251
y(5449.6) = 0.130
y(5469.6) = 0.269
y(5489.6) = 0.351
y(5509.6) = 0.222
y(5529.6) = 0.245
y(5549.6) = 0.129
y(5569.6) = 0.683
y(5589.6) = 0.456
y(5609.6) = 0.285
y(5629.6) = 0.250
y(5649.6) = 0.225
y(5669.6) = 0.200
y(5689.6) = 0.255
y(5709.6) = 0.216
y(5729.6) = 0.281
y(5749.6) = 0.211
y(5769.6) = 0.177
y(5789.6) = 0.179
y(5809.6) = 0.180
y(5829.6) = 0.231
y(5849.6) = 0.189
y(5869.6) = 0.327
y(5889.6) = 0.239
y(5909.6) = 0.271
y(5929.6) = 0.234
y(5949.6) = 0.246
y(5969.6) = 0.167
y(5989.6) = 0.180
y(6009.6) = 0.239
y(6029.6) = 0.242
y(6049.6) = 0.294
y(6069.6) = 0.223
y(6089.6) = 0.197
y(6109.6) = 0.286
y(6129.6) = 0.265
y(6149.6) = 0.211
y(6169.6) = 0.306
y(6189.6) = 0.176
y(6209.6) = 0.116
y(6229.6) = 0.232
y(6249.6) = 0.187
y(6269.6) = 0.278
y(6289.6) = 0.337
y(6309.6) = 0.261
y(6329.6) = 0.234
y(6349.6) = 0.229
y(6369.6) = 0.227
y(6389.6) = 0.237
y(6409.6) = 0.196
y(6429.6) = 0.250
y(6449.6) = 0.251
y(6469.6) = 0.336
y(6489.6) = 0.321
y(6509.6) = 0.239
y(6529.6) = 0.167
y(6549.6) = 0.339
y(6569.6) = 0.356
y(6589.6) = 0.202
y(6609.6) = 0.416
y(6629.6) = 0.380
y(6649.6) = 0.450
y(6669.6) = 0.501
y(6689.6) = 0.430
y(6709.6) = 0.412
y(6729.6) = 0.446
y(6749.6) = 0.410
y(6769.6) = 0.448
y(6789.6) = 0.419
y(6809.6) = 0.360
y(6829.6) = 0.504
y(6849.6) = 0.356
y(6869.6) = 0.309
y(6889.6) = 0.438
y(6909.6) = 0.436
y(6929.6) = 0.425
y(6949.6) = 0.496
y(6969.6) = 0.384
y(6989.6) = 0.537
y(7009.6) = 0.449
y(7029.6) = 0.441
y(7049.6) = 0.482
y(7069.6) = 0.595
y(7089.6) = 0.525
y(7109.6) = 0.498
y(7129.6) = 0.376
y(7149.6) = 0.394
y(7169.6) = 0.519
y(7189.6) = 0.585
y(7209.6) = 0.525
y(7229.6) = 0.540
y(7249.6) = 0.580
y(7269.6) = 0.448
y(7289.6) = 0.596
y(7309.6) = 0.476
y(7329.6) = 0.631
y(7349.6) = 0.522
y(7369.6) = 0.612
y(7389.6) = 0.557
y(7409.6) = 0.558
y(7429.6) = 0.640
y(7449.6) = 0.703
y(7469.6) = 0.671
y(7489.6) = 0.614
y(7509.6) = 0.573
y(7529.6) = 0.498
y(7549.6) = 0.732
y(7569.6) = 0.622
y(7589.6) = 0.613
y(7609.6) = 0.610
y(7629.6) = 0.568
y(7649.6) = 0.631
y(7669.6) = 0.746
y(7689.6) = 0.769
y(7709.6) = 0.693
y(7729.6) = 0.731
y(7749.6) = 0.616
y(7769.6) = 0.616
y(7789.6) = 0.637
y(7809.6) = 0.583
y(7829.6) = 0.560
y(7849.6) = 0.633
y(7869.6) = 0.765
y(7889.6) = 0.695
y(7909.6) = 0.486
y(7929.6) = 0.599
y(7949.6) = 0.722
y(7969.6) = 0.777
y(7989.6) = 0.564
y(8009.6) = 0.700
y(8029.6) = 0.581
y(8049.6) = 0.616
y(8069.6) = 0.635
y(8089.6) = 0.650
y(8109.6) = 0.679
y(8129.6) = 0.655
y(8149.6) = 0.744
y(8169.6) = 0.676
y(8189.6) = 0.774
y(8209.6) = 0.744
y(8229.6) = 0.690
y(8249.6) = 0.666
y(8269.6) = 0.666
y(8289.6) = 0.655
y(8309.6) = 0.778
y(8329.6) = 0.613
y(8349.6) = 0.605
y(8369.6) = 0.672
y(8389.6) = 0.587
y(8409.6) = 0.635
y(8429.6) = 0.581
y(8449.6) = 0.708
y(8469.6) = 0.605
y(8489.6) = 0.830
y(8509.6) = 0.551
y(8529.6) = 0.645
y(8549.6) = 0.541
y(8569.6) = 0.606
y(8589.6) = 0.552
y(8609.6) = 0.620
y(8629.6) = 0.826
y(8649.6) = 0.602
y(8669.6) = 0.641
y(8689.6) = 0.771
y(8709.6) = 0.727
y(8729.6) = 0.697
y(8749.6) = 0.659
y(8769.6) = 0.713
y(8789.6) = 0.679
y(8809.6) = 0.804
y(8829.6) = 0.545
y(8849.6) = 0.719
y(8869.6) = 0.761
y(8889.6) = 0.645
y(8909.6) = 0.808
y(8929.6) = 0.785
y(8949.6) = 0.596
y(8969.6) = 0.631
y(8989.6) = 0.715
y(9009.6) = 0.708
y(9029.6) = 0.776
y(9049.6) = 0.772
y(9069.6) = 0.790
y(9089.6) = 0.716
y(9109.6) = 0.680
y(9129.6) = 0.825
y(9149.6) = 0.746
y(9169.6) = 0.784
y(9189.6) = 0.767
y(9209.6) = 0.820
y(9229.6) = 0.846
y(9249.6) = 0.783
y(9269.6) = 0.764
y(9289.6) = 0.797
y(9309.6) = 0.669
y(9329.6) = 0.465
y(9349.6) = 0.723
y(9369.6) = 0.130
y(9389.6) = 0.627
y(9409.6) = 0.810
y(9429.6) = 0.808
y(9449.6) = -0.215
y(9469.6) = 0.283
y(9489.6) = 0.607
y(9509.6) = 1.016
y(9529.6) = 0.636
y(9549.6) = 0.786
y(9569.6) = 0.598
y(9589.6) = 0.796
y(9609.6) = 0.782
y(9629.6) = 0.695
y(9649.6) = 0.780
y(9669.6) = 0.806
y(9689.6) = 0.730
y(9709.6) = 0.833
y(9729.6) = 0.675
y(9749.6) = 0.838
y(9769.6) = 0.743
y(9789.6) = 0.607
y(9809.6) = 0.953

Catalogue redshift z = 0.659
